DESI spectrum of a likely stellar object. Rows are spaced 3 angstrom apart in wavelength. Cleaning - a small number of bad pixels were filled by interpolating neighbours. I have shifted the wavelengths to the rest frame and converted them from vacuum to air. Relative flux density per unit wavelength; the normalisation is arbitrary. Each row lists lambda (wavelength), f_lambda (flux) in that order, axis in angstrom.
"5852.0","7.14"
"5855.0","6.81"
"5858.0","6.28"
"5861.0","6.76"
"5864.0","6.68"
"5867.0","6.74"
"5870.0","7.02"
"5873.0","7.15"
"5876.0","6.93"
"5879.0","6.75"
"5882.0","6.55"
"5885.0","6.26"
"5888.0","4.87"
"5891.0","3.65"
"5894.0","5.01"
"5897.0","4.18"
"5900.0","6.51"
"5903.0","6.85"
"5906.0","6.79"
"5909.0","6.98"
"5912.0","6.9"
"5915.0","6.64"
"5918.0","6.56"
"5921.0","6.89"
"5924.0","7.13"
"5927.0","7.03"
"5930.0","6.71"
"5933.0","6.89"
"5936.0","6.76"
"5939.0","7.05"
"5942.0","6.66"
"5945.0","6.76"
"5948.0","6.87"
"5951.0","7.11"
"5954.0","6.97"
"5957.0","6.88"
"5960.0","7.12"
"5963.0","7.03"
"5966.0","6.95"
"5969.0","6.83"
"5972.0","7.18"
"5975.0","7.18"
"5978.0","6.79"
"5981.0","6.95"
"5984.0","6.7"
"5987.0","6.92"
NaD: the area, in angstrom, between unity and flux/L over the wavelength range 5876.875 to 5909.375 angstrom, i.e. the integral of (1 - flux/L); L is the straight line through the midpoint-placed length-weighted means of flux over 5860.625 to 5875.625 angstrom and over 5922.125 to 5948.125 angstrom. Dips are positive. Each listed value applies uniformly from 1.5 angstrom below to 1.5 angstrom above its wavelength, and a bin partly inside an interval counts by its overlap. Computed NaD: 4.93 angstrom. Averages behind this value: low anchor 6.88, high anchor 6.87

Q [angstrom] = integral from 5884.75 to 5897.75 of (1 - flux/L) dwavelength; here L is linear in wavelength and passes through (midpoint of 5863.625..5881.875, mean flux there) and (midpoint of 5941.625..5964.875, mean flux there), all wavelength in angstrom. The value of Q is 4.1 angstrom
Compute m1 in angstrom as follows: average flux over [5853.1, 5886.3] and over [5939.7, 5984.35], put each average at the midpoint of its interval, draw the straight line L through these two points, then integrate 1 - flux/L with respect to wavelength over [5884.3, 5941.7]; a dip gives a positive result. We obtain 4.4 angstrom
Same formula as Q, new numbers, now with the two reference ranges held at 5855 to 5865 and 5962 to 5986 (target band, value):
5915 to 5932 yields -0.1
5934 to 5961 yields -0.1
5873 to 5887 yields 0.1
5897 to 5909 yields 0.5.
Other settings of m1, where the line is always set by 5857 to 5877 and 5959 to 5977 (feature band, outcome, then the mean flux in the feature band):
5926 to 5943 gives 0.3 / 6.85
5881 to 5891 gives 1.9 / 5.52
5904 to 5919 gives 0.3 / 6.78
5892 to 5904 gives 2.4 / 5.5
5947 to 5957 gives 0.0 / 6.97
